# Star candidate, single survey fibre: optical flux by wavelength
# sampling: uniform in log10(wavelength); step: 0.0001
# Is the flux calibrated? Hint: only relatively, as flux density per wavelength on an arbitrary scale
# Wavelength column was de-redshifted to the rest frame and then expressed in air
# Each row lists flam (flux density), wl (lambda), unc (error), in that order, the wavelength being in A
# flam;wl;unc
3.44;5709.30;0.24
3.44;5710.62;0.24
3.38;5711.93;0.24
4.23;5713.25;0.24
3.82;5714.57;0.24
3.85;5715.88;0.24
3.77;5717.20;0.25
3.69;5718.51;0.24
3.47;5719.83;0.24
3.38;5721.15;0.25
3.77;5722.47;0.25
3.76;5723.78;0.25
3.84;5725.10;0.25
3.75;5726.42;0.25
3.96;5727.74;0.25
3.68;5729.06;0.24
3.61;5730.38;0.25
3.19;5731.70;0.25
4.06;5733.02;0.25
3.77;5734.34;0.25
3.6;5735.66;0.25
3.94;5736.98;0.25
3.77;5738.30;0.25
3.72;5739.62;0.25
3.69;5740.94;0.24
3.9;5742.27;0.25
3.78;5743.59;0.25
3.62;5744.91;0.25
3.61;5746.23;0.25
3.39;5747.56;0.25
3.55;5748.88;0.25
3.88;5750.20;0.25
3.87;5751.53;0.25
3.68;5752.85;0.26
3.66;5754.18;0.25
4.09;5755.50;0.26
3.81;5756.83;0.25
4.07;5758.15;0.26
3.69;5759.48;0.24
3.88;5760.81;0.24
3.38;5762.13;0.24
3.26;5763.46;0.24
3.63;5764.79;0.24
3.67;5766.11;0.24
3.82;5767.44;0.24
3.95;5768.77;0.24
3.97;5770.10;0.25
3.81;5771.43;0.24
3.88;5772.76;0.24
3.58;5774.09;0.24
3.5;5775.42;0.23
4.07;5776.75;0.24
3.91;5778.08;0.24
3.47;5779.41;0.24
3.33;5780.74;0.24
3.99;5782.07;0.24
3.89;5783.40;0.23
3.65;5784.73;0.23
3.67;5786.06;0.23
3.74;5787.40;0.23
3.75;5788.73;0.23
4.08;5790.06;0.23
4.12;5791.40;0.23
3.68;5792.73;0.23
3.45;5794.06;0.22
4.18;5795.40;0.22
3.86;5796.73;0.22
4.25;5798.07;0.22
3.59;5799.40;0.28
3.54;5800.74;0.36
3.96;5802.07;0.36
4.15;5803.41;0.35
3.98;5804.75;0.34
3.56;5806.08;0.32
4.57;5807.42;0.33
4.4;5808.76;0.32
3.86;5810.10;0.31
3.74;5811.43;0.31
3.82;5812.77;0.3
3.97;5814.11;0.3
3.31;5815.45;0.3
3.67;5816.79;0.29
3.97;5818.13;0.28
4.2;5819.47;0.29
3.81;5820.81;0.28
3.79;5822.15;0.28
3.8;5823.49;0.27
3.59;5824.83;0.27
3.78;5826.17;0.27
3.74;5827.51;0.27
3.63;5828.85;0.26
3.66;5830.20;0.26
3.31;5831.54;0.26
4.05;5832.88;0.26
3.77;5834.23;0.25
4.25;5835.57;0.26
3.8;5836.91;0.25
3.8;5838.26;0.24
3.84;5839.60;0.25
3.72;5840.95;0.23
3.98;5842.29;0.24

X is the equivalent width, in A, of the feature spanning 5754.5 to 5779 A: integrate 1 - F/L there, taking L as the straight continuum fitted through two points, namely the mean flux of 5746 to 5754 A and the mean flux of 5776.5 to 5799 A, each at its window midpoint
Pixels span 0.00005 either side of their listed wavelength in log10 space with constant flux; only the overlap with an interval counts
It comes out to -0.2 A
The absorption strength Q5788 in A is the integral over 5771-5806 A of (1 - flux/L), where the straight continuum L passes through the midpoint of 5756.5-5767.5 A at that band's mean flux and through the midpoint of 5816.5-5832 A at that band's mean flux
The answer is -0.9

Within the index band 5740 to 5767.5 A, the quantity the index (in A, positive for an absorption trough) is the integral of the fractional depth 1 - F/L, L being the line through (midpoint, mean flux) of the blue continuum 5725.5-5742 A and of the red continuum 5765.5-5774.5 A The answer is 0.51 A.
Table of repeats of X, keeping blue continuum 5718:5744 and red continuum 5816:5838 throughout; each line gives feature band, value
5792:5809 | -0.7 A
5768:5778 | -0.2 A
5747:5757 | 0.0 A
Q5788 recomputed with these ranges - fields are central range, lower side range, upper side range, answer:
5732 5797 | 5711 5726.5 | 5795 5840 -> 0.4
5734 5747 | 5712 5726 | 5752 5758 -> 0.2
